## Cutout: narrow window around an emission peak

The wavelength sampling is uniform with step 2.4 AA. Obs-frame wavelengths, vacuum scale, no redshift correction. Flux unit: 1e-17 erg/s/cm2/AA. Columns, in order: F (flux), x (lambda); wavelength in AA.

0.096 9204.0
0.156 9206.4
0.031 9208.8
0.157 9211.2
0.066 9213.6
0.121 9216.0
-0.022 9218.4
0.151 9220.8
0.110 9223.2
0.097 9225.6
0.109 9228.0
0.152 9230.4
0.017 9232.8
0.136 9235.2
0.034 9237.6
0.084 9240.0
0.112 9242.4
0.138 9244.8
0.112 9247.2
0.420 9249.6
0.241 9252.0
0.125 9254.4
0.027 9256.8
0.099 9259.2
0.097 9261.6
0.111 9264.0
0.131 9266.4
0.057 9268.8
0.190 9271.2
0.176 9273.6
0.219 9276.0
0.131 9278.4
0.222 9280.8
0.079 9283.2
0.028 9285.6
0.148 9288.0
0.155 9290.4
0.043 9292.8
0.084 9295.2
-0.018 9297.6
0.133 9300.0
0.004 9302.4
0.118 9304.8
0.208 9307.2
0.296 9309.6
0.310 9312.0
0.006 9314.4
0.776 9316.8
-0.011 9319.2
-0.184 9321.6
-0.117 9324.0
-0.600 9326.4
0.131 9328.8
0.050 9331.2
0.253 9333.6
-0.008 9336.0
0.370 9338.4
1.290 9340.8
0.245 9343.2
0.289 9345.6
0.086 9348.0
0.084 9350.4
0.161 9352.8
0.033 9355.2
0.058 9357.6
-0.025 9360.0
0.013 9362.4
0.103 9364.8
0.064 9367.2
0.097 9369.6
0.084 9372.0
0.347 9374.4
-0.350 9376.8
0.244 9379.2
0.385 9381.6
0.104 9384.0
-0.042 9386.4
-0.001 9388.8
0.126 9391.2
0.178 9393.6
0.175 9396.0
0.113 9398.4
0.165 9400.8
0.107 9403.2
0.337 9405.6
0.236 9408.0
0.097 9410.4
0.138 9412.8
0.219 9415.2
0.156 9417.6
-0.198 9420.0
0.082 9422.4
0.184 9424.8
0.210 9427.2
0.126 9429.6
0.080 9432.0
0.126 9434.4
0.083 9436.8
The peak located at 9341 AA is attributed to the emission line [O III]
